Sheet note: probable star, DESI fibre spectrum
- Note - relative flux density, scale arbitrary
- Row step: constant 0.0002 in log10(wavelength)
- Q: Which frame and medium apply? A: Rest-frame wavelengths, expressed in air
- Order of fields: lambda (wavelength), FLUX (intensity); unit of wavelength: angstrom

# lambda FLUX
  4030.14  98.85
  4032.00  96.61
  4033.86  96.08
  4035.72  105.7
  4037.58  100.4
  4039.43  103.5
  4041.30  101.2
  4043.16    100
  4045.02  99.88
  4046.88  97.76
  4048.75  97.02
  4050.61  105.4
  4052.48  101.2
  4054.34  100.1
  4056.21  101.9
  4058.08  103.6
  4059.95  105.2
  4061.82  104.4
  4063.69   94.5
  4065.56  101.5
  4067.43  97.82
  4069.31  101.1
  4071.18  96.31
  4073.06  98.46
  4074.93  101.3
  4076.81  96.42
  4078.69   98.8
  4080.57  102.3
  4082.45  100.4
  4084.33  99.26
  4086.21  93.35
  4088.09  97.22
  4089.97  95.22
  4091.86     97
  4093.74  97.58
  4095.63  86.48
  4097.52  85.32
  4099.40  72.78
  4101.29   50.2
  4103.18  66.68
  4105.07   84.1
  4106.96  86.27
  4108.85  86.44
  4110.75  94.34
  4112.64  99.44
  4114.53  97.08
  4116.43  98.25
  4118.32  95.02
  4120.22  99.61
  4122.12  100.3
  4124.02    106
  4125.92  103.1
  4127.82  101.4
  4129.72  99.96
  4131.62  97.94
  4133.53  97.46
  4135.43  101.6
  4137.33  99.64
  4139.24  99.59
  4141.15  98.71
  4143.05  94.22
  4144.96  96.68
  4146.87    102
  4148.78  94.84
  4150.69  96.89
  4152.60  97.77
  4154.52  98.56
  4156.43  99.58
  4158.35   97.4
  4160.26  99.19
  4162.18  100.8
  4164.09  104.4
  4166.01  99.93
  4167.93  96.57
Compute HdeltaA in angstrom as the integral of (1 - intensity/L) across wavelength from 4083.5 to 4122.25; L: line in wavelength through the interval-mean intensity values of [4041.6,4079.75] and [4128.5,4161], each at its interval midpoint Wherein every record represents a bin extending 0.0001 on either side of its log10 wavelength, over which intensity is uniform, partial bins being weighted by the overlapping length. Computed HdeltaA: 3.9 angstrom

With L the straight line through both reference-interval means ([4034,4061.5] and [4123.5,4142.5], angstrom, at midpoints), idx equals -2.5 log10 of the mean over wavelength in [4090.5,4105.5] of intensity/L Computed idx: 0.25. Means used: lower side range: 102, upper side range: 100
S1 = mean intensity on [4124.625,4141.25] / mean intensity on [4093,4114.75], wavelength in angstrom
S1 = 1.2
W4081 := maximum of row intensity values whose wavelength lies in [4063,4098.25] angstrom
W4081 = 102.3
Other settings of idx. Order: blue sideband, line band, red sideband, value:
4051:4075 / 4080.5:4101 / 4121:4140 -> 0.10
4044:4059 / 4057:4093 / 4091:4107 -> -0.10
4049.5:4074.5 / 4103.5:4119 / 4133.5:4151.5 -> 0.09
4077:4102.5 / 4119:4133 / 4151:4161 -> -0.07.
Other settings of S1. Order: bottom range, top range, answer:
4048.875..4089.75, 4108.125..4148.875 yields 0.99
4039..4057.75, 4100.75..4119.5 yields 0.86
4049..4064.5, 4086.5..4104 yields 0.82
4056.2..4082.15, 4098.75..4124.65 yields 0.88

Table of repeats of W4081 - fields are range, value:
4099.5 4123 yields 100.3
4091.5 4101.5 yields 97.58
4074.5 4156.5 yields 106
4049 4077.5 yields 105.4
